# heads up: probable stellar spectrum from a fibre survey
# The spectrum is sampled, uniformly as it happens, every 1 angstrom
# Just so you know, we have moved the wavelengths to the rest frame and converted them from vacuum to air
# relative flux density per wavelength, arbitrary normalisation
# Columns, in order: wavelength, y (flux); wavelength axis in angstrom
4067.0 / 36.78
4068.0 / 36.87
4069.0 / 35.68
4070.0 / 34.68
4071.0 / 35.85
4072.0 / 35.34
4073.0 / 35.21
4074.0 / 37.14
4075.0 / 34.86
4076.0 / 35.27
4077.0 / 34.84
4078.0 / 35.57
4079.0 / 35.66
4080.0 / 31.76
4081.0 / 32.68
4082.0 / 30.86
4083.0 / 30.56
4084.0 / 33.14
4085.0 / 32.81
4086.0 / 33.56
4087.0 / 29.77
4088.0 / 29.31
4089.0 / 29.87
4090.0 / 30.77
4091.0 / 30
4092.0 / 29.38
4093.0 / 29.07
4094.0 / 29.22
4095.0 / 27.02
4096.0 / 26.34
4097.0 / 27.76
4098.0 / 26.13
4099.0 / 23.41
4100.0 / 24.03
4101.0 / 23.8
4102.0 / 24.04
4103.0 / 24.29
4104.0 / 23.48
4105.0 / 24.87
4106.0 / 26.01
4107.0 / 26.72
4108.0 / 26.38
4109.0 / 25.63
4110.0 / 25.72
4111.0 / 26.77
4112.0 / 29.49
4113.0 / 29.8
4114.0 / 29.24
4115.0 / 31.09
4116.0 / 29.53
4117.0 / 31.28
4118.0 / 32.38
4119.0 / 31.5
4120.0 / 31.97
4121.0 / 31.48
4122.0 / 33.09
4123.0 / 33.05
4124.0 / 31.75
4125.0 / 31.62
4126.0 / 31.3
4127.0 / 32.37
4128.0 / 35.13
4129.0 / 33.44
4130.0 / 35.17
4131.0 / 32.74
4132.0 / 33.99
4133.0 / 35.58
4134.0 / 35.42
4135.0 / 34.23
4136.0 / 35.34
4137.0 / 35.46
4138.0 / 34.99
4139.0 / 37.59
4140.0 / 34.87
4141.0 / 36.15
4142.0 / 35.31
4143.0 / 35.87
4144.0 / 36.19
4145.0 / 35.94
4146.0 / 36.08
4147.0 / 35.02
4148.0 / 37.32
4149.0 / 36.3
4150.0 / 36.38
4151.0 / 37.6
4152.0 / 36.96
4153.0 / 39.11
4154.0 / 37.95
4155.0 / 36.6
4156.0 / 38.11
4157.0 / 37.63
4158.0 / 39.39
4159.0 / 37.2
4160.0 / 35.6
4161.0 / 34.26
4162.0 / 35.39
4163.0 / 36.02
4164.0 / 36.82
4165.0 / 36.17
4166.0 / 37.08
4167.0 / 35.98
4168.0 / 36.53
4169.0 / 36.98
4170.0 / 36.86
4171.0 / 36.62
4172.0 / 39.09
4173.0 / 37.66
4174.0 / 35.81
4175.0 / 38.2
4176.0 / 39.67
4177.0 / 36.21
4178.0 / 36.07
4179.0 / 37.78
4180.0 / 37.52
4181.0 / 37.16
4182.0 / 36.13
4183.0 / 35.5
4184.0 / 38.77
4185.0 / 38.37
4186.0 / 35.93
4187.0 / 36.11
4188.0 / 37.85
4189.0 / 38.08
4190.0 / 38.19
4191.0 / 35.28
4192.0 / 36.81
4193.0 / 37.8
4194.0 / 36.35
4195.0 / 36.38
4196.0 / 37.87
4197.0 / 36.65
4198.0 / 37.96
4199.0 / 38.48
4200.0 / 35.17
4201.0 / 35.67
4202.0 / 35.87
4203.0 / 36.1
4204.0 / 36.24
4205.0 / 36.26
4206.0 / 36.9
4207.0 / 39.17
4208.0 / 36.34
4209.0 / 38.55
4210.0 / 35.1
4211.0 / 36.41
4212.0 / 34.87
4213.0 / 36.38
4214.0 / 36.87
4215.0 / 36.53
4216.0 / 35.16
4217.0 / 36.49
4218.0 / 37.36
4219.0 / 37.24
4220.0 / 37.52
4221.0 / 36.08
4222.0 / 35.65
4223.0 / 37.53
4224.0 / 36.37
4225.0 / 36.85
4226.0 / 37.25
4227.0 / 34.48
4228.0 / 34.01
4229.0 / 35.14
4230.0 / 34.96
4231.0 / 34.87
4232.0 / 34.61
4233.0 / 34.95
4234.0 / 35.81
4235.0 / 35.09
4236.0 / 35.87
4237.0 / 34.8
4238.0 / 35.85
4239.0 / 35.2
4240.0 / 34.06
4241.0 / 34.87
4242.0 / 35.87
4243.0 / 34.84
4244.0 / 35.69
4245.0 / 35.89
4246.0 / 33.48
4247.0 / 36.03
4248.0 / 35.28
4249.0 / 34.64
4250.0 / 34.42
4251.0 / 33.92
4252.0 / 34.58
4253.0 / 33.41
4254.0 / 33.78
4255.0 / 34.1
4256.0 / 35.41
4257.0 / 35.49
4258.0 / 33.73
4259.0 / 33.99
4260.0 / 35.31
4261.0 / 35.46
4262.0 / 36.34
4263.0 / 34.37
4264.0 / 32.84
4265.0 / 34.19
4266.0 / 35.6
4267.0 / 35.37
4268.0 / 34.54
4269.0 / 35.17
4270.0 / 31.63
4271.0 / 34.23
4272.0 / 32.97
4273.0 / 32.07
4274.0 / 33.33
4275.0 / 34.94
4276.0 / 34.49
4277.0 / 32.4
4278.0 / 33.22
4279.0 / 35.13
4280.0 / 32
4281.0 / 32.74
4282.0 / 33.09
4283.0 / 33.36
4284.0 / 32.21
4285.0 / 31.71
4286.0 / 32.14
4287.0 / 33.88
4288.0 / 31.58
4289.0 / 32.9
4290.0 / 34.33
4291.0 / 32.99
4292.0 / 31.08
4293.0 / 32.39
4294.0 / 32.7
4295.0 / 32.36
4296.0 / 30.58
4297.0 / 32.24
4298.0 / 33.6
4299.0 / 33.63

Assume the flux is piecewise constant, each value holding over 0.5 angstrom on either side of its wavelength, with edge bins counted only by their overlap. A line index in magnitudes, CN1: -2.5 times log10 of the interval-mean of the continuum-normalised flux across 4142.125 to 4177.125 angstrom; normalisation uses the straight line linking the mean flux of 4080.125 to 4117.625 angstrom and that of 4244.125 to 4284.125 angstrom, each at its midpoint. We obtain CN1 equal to -0.21 mag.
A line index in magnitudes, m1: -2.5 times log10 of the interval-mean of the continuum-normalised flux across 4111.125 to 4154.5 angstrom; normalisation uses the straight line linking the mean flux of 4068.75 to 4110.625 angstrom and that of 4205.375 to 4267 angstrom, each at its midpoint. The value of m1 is -0.08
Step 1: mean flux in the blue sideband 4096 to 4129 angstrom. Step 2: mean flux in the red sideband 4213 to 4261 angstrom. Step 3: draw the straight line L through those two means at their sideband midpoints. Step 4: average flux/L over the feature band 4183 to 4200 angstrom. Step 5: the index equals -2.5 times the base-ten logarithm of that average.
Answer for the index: -0.13 mag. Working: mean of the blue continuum 28.6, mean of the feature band 37.2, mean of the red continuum 35.4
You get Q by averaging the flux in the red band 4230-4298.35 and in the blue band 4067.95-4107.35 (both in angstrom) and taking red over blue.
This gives 1.1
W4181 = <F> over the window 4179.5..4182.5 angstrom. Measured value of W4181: 36.9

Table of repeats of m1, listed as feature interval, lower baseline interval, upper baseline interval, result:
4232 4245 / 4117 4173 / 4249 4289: -0.03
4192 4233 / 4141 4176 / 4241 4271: -0.02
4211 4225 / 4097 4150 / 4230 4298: -0.10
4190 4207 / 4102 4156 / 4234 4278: -0.09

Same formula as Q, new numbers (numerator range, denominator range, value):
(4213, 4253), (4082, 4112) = 1.28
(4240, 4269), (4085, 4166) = 1.08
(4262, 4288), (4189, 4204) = 0.91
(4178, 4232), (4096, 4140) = 1.21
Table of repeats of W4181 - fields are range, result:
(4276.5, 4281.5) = 33.1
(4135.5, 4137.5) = 35.4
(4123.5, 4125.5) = 31.7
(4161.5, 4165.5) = 36.1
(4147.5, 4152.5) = 36.9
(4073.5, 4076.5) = 35.8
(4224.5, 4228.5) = 35.6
